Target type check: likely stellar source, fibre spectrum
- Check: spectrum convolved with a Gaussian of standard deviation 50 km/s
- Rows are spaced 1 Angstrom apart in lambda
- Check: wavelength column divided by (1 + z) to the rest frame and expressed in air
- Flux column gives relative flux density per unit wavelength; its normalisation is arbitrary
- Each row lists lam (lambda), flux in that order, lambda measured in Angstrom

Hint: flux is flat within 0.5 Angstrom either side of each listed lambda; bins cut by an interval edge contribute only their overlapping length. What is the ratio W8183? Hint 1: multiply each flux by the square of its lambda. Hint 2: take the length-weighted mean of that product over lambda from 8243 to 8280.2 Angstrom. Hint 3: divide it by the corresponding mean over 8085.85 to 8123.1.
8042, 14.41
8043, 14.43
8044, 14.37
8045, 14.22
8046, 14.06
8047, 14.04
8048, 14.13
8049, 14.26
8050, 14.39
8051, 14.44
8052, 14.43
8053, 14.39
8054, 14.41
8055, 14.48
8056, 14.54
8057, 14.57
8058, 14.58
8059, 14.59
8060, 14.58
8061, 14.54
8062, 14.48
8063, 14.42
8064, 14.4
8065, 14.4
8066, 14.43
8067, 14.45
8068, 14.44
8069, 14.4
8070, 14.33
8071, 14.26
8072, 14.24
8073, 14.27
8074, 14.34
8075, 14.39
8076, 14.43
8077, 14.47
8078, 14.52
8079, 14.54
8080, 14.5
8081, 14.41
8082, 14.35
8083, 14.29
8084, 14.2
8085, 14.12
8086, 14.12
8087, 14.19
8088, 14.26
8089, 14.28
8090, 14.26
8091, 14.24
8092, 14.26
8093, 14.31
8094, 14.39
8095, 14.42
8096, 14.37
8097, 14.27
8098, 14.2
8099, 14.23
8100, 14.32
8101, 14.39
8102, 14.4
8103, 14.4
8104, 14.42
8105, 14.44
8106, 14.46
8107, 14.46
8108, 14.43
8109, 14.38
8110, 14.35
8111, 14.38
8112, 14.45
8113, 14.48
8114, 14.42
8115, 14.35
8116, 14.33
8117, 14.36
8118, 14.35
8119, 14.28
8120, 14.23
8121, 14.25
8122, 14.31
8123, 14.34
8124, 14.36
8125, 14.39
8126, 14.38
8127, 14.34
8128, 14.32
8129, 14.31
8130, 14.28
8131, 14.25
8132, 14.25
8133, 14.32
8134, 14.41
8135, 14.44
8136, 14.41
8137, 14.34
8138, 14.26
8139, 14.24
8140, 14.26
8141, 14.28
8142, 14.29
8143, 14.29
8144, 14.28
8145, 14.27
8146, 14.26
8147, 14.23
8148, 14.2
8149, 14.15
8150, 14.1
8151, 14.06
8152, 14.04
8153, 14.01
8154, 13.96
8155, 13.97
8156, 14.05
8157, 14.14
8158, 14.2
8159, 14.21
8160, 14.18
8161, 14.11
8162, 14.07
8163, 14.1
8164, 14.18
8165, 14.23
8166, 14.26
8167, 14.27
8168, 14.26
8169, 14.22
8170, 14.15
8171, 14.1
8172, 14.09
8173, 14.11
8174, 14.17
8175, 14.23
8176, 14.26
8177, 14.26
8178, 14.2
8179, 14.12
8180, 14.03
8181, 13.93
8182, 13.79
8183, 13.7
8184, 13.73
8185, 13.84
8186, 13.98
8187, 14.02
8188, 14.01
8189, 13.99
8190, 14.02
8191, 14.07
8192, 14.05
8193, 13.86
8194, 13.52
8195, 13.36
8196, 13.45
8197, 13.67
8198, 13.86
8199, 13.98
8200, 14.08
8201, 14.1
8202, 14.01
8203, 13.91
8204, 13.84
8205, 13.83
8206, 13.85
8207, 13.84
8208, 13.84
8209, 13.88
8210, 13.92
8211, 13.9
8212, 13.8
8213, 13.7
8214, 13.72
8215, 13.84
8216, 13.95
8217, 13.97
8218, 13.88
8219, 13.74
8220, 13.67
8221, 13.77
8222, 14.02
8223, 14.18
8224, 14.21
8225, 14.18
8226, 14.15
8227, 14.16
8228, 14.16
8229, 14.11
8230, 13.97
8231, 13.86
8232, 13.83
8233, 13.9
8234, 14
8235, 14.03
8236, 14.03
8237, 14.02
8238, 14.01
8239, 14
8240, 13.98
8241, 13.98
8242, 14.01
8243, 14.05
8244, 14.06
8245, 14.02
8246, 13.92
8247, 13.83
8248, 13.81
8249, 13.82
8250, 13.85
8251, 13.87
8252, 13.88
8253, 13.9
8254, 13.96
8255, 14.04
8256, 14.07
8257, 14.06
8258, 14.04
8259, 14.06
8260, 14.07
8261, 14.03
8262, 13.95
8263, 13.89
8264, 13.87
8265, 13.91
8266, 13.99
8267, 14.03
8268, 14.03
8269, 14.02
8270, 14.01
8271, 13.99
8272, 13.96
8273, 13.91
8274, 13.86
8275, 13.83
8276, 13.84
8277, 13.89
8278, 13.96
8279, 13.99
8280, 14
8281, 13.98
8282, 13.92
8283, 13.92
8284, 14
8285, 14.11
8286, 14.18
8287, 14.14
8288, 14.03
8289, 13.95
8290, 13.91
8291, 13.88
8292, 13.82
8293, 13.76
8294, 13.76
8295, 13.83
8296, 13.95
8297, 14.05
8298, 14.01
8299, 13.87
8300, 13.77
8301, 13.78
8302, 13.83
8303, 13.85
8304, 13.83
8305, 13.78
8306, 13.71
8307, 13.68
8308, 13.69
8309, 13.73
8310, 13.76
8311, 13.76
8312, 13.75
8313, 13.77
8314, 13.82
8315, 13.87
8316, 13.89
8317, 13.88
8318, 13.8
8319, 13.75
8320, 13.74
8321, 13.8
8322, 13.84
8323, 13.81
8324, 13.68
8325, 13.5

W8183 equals 1.01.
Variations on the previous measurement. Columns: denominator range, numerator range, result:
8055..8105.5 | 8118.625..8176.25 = 1.01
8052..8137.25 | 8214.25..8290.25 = 1.01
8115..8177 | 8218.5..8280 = 1.01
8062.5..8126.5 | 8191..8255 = 1.00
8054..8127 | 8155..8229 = 1.00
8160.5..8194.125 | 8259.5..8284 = 1.02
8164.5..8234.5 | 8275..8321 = 1.02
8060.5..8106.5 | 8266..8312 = 1.02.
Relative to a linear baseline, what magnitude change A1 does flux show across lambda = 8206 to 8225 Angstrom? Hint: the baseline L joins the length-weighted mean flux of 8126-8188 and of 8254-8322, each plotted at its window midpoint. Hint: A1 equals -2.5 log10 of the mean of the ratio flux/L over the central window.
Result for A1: 0.01 mag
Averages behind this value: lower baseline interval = 14.2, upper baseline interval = 13.9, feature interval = 13.9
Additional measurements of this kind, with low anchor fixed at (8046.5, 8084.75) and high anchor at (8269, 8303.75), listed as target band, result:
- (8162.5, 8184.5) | 0.00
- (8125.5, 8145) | 0.00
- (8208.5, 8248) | 0.01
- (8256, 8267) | 0.00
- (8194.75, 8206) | 0.02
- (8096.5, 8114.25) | 0.00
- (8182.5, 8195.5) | 0.02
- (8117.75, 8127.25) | 0.00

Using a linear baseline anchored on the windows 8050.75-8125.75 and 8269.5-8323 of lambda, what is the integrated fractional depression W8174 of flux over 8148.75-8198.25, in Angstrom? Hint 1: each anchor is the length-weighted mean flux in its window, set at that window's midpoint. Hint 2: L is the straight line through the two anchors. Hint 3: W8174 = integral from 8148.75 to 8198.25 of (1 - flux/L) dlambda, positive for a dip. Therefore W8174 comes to 0.5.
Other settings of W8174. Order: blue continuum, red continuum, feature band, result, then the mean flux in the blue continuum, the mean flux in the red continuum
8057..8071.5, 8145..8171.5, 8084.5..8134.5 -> -0.1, 14.5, 14.1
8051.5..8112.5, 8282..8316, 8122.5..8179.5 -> 0.0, 14.4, 13.9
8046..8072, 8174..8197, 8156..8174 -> -0.2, 14.4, 13.9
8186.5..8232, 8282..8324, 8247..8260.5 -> -0.1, 13.9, 13.9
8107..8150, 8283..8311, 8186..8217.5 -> 0.6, 14.3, 13.9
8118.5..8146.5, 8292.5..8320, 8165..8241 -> 0.8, 14.3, 13.8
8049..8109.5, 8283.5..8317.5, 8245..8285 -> 0.0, 14.4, 13.9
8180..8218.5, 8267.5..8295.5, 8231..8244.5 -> -0.1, 13.9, 13.9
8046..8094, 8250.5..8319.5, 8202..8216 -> 0.2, 14.4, 13.9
